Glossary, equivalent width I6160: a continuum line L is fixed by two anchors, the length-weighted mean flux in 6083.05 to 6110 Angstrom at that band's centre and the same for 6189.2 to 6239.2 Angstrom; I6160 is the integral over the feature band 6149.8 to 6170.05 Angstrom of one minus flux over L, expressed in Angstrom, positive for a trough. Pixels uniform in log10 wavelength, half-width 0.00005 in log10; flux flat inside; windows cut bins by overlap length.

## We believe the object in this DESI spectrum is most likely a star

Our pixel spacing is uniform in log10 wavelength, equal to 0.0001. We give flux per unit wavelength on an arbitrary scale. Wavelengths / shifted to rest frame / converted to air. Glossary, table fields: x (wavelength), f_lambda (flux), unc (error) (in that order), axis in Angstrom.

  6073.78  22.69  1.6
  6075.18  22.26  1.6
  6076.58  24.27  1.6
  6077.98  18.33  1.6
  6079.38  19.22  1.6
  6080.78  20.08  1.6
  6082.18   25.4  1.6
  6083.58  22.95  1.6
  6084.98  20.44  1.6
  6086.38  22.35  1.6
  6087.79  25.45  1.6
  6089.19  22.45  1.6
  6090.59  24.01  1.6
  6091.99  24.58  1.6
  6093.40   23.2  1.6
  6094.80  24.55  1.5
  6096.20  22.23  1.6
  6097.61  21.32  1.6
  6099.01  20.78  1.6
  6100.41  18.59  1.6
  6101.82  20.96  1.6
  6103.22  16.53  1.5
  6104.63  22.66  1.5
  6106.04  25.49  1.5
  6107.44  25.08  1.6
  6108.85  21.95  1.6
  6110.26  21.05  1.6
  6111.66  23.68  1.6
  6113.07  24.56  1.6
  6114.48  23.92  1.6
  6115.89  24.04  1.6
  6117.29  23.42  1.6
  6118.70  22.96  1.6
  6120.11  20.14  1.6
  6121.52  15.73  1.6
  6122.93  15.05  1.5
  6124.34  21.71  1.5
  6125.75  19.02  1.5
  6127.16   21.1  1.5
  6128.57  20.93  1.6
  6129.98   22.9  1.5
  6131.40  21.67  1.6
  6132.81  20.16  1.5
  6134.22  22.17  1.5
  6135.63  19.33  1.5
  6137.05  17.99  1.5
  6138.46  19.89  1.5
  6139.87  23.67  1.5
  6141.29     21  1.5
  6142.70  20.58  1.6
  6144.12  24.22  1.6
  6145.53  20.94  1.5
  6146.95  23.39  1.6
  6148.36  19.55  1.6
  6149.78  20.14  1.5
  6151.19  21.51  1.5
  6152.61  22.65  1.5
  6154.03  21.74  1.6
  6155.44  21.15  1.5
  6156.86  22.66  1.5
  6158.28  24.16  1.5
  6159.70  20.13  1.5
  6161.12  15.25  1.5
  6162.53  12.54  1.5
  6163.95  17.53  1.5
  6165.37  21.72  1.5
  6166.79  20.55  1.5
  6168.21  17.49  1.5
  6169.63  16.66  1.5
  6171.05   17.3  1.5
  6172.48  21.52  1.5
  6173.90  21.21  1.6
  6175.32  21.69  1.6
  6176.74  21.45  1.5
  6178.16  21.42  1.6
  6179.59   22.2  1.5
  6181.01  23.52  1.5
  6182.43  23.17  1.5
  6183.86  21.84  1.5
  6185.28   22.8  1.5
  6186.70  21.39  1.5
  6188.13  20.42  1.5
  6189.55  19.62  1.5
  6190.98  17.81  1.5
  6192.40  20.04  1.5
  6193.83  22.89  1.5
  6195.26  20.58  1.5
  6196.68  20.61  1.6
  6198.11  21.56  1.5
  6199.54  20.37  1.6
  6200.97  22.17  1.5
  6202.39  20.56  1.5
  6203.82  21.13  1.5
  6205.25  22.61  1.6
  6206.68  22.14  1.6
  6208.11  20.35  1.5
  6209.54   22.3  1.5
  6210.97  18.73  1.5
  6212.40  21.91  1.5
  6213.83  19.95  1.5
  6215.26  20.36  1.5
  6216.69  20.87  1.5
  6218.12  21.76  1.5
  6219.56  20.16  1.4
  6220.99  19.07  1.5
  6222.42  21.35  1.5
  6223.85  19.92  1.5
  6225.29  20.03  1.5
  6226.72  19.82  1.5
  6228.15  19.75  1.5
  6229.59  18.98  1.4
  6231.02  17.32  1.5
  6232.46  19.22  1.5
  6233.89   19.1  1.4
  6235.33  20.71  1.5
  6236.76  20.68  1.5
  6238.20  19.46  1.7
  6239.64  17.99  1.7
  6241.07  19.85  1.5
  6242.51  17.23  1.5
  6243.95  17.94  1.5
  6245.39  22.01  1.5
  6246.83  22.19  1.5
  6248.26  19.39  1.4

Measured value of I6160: 1.48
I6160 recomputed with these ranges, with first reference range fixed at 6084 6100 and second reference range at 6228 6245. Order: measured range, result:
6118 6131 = 1.15 Angstrom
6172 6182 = -0.64 Angstrom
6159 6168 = 1.29 Angstrom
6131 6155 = 0.28 Angstrom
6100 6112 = 0.33 Angstrom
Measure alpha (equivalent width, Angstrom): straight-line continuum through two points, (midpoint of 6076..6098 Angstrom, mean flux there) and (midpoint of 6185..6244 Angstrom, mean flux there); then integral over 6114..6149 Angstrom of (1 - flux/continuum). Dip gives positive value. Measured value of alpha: 1.2 Angstrom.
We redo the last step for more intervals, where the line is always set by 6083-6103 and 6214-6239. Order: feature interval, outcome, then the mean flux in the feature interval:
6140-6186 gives 0.6 Angstrom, 20.8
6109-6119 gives -0.6 Angstrom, 23.3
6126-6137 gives 0.4 Angstrom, 20.9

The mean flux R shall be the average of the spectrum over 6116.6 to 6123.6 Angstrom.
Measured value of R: 19.5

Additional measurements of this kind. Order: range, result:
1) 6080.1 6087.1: 22.2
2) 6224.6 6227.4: 20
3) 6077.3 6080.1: 18.8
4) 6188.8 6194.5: 20.1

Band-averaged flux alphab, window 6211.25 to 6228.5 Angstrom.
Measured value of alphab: 20.4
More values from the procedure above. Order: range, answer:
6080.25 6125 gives 22.1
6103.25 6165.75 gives 21.1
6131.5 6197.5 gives 20.7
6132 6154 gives 21.2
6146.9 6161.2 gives 21.3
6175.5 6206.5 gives 21.4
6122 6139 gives 20.1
